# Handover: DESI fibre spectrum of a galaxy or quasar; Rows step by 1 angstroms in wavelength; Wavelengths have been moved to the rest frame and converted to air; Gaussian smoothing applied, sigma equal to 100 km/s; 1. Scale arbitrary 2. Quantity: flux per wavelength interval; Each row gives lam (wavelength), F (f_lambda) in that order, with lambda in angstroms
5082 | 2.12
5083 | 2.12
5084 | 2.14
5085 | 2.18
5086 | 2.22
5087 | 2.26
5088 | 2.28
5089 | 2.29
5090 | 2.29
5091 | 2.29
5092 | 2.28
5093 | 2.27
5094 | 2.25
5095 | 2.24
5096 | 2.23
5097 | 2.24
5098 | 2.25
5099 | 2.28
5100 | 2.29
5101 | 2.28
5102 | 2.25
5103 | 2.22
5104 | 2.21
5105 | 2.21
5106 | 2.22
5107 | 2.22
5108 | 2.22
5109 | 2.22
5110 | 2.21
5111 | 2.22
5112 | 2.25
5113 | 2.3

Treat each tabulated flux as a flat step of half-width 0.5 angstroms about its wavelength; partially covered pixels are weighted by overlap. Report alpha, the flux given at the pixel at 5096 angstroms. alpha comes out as 2.23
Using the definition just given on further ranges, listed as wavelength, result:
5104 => 2.21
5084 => 2.14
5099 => 2.28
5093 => 2.27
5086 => 2.22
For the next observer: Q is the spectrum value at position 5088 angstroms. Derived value 2.28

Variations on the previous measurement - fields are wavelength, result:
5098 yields 2.25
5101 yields 2.28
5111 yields 2.22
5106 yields 2.22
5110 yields 2.21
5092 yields 2.28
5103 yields 2.22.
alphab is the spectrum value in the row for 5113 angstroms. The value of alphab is 2.3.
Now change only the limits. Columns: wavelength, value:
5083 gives 2.12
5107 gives 2.22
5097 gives 2.24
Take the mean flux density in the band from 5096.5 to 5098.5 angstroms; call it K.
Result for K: 2.25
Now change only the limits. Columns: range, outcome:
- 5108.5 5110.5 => 2.21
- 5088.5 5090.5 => 2.29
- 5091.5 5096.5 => 2.25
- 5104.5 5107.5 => 2.22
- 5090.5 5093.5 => 2.28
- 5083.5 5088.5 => 2.22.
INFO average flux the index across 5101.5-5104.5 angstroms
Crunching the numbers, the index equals 2.23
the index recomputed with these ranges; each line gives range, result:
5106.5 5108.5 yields 2.22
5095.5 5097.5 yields 2.24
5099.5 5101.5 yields 2.29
